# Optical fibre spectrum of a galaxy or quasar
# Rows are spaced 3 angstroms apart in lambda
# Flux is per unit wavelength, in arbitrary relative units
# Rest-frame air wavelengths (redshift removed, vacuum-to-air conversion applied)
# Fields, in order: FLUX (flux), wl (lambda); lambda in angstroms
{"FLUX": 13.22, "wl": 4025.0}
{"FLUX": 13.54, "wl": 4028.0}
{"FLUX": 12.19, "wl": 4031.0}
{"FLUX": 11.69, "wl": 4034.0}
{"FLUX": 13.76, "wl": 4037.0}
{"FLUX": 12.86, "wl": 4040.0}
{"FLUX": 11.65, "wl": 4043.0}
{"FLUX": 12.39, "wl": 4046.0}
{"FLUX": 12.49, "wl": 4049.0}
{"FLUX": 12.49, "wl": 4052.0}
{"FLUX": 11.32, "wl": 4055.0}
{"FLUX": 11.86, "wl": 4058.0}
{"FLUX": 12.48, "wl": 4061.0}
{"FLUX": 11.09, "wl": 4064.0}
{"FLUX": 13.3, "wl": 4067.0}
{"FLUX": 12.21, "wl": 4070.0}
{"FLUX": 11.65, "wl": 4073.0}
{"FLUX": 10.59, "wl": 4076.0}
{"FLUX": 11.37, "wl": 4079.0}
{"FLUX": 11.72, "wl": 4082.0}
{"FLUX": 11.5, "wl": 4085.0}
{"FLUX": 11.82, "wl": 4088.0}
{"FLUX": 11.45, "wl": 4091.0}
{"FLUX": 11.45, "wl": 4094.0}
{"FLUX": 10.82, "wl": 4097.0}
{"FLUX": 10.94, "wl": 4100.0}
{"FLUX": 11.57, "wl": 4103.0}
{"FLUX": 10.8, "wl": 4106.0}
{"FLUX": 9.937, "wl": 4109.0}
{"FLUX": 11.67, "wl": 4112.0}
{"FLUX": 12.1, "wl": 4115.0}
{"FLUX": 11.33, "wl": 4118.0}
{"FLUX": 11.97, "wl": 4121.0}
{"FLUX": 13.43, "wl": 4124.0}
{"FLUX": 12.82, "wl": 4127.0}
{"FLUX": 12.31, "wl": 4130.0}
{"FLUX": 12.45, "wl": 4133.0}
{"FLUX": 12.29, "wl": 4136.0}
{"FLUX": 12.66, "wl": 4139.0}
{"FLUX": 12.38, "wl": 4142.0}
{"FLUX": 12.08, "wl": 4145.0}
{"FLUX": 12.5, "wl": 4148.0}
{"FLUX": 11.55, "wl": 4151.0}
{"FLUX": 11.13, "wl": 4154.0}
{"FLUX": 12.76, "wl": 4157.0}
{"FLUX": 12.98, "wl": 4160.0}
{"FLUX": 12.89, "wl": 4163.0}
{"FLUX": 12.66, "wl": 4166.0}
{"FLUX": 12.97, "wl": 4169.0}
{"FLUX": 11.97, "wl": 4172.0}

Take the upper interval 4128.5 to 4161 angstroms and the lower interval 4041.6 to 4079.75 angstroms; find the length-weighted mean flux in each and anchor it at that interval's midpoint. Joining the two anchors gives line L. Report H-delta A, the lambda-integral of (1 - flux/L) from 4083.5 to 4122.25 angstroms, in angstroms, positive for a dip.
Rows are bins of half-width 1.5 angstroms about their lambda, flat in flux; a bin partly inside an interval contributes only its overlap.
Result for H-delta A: 2.5 angstroms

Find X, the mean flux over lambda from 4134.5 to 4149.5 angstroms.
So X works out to 12.4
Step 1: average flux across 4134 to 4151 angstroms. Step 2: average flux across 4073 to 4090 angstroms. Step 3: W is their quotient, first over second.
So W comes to 1.1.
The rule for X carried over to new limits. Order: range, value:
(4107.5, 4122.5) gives 11.4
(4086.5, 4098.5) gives 11.4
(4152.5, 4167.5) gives 12.5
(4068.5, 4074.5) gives 11.9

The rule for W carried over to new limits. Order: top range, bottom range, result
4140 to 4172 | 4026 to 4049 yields 0.98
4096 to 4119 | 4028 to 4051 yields 0.89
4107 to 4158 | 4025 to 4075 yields 0.98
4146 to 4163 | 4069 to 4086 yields 1.07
